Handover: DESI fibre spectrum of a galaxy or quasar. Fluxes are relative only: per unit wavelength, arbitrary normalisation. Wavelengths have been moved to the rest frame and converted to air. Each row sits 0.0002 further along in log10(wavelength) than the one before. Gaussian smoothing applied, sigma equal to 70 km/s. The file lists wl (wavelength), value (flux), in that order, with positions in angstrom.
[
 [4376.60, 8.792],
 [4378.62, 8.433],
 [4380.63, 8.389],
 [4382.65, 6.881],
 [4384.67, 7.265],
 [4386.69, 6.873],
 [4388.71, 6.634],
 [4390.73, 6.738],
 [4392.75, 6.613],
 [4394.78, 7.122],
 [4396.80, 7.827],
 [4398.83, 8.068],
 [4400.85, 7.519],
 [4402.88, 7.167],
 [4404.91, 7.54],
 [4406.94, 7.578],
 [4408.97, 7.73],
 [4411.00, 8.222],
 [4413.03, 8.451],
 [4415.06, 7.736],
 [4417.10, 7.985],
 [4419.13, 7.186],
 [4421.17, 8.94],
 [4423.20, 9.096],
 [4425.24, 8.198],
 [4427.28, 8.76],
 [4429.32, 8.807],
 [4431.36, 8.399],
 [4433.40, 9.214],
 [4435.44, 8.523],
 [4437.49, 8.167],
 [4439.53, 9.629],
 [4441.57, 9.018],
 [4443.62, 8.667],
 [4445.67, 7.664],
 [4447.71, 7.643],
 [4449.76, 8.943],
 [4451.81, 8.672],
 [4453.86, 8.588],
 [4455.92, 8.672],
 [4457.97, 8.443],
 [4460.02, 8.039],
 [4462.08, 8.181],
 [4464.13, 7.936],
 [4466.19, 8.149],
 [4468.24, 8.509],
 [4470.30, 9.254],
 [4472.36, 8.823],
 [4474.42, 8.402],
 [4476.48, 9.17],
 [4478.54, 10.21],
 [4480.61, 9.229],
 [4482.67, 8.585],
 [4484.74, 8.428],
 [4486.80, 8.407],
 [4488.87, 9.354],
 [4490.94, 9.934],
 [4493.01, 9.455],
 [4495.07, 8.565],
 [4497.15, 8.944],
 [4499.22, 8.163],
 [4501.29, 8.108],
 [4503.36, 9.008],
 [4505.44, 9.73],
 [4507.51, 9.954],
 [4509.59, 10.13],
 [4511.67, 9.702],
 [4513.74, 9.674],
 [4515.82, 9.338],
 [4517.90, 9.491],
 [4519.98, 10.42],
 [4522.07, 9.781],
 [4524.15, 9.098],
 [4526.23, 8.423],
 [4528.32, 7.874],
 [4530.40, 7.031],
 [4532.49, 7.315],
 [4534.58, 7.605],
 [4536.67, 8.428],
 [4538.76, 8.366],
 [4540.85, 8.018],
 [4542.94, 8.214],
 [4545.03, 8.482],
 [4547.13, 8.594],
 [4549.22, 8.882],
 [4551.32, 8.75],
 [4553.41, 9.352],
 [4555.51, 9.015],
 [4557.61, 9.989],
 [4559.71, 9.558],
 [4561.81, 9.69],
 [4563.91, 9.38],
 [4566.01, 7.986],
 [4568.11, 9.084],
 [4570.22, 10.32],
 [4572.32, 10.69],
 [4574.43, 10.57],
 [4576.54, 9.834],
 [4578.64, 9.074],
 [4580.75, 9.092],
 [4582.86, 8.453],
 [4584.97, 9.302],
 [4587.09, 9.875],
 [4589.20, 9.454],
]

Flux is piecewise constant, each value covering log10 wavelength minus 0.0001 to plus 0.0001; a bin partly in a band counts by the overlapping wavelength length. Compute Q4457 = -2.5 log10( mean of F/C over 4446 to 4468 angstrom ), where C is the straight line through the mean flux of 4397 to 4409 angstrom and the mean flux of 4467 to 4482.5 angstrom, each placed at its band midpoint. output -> 0.05 mag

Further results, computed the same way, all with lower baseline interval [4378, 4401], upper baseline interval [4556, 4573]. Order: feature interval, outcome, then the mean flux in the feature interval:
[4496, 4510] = -0.039 mag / 9.1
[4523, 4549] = 0.130 mag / 8.15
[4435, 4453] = -0.068 mag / 8.55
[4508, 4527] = -0.075 mag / 9.59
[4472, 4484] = -0.075 mag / 9.06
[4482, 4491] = -0.035 mag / 8.84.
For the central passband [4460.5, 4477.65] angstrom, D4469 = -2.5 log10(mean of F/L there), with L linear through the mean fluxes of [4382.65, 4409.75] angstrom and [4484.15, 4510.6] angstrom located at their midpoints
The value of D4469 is 0.00 mag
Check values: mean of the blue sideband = 7.26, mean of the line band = 8.55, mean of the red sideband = 9.1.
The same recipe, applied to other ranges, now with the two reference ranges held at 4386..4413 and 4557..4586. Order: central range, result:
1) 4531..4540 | 0.15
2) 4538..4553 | 0.08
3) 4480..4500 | -0.05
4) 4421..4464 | -0.08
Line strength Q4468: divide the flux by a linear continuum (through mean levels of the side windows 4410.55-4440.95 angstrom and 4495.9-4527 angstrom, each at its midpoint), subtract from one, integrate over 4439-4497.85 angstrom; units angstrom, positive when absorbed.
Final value 1.2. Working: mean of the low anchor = 8.5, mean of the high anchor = 9.33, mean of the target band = 8.73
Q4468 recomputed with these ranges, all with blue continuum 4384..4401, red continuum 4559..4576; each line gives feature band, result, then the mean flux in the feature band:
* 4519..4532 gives 0.5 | 8.7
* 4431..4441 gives -1.3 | 8.83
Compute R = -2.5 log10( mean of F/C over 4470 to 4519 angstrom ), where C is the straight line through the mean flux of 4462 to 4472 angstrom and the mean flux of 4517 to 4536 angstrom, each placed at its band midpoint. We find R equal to -0.08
